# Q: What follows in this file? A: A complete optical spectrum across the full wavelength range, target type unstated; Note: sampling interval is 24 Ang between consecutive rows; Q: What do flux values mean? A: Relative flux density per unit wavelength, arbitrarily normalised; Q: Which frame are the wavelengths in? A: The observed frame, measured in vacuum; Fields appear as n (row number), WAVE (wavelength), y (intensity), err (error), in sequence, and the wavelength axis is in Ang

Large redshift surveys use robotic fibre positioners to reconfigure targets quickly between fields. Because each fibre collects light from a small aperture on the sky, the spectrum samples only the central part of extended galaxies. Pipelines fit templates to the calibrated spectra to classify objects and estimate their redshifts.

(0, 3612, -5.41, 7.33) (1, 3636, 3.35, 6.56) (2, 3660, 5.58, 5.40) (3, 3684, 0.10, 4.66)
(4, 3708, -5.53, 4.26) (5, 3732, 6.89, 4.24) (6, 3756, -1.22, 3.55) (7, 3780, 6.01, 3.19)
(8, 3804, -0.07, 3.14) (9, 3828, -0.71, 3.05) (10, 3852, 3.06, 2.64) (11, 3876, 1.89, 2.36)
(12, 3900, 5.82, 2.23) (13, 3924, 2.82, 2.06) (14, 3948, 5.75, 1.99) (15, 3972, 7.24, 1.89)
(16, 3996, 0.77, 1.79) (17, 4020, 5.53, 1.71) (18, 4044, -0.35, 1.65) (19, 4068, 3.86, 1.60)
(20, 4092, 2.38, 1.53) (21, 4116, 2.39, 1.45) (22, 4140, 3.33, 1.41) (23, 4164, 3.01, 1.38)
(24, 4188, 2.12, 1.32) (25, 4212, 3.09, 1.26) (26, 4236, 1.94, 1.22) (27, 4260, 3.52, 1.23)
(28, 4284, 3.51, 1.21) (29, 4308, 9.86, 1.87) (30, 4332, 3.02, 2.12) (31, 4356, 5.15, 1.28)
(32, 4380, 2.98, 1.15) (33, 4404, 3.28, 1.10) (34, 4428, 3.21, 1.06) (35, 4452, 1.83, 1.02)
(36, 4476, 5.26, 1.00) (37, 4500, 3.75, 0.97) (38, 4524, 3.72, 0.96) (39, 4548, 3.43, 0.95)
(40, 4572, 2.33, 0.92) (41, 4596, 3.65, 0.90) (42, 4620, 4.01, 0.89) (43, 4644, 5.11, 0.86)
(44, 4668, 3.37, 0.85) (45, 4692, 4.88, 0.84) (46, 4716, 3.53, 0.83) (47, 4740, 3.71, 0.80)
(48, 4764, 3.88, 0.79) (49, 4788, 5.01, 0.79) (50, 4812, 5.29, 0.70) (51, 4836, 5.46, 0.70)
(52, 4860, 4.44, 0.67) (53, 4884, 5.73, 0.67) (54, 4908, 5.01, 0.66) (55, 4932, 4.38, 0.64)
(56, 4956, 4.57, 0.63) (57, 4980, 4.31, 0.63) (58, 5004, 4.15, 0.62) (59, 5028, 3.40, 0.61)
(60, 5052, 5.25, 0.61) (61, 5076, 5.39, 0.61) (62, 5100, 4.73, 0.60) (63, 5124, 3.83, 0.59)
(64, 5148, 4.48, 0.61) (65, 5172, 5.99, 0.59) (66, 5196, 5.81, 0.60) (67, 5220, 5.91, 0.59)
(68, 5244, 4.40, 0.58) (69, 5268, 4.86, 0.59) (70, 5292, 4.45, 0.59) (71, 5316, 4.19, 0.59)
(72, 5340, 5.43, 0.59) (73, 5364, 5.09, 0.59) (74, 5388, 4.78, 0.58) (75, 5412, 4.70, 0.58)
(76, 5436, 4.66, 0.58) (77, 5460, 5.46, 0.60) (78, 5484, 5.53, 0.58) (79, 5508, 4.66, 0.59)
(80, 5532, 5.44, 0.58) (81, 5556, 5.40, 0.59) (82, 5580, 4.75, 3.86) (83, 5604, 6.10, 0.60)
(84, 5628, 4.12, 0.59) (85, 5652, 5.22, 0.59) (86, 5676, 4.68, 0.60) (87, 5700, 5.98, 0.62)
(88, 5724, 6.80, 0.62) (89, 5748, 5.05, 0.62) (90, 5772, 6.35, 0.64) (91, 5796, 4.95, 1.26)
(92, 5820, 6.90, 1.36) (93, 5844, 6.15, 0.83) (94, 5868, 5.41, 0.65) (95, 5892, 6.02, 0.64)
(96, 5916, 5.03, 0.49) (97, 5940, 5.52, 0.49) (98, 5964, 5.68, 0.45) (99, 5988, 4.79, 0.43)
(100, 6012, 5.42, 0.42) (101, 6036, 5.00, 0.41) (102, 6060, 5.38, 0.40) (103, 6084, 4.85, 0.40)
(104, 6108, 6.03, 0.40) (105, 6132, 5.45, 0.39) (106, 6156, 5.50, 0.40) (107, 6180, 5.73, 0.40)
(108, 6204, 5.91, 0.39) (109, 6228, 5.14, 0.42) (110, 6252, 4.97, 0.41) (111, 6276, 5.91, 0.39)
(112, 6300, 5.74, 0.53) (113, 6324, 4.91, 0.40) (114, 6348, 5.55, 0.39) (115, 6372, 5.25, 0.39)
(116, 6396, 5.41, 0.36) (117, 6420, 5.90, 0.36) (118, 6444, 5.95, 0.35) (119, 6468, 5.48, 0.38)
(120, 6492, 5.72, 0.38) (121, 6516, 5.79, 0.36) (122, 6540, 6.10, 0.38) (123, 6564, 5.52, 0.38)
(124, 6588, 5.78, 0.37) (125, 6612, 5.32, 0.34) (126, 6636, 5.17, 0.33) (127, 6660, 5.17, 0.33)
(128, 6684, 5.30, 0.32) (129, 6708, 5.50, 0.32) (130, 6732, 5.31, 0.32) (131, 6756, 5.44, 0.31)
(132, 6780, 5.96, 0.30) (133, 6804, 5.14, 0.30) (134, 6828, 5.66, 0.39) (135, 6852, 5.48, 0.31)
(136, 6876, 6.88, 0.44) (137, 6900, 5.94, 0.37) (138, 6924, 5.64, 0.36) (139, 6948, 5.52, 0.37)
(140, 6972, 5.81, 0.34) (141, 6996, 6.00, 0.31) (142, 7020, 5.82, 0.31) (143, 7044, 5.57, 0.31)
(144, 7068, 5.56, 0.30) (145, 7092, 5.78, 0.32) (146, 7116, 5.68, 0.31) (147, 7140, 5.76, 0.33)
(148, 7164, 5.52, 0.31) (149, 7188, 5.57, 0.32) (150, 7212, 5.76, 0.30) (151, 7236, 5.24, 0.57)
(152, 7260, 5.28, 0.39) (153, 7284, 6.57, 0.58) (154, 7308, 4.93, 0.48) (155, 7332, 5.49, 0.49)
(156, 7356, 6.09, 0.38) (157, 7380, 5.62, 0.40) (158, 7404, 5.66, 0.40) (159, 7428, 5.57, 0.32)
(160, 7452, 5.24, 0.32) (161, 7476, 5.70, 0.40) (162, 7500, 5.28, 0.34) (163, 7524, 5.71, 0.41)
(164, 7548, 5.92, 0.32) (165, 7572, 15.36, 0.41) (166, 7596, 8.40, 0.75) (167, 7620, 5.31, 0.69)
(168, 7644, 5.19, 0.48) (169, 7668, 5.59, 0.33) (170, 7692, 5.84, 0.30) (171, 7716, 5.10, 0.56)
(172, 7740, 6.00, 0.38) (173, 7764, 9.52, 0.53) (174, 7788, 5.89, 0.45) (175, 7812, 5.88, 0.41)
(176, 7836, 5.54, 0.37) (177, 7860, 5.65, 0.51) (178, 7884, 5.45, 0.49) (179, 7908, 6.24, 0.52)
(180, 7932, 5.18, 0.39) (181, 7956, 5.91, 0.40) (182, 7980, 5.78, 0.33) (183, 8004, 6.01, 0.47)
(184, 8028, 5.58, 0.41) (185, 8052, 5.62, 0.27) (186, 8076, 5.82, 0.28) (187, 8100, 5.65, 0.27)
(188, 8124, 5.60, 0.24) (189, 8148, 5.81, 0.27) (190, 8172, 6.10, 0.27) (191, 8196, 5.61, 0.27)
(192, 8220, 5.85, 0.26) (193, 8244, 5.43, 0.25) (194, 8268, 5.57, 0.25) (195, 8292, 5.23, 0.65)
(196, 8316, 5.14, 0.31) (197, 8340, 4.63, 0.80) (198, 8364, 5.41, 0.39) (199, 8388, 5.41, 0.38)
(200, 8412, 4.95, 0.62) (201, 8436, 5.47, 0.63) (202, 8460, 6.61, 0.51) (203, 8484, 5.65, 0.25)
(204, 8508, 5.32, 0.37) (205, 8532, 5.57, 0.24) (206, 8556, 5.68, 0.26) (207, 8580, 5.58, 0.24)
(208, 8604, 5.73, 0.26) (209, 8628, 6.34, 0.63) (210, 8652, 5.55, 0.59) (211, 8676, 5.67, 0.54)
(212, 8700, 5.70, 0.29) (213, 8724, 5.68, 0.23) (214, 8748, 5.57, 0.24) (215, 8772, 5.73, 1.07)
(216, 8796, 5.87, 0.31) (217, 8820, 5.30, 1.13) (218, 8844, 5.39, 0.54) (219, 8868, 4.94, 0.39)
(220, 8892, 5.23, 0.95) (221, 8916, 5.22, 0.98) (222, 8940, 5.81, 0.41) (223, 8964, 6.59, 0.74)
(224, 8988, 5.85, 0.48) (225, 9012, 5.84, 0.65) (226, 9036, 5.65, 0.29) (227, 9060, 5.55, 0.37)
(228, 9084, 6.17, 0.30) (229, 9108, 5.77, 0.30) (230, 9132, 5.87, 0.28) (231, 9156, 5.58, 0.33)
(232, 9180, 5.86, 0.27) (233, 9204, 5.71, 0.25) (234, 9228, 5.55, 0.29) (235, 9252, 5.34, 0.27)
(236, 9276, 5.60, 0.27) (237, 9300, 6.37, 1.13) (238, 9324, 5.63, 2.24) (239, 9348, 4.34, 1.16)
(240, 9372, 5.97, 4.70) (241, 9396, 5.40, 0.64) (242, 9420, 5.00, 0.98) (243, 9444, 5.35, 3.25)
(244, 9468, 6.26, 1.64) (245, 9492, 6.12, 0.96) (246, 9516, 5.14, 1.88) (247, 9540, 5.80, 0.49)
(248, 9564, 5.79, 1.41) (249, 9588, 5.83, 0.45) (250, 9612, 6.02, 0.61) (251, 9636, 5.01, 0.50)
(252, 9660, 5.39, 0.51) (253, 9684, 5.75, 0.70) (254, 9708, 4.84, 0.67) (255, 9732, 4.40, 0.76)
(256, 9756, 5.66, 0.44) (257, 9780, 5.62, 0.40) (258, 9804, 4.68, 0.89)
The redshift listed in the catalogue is 0.15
